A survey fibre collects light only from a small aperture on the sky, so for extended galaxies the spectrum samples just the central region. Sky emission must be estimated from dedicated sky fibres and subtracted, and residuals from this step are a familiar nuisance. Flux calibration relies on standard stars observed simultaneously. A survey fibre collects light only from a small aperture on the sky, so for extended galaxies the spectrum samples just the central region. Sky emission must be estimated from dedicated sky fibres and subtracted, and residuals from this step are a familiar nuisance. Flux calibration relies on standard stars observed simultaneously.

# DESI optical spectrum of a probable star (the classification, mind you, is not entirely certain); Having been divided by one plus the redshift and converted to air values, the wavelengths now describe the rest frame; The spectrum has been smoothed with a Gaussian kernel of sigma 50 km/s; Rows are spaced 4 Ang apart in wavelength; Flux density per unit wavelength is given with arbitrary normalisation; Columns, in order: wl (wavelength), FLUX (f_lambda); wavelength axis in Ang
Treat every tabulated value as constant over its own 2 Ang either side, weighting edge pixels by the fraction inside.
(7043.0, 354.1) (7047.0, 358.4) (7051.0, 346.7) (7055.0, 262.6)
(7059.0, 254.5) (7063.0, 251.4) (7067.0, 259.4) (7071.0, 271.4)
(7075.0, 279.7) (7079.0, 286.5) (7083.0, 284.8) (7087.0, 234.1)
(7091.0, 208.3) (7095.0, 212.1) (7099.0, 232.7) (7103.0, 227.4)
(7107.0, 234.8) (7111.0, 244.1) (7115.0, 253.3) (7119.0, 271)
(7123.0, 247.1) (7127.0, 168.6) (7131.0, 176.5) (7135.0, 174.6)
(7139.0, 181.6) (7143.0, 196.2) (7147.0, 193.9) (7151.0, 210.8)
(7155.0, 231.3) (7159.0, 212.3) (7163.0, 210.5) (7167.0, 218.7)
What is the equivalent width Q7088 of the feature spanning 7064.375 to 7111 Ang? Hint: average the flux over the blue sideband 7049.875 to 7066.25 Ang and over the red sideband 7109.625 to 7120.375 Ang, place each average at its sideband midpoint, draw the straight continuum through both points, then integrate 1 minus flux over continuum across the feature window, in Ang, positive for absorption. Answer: 2.9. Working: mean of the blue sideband 274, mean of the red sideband 256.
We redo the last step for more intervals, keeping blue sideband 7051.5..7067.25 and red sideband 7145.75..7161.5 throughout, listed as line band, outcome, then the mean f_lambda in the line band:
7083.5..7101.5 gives 1.4 Ang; 227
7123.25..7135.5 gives 2.3 Ang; 184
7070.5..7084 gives -1.4 Ang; 281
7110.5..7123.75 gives -1.3 Ang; 256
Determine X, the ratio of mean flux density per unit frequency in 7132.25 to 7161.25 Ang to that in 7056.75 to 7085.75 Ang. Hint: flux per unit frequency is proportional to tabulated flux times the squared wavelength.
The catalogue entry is 0.8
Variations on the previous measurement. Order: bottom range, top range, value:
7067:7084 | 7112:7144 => 0.77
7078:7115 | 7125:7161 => 0.82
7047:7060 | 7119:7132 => 0.71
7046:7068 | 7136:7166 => 0.73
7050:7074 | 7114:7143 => 0.78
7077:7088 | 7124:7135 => 0.67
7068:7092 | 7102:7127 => 0.92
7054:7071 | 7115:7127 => 0.96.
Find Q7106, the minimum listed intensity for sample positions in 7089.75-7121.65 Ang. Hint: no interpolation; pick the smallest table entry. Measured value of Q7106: 208.3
